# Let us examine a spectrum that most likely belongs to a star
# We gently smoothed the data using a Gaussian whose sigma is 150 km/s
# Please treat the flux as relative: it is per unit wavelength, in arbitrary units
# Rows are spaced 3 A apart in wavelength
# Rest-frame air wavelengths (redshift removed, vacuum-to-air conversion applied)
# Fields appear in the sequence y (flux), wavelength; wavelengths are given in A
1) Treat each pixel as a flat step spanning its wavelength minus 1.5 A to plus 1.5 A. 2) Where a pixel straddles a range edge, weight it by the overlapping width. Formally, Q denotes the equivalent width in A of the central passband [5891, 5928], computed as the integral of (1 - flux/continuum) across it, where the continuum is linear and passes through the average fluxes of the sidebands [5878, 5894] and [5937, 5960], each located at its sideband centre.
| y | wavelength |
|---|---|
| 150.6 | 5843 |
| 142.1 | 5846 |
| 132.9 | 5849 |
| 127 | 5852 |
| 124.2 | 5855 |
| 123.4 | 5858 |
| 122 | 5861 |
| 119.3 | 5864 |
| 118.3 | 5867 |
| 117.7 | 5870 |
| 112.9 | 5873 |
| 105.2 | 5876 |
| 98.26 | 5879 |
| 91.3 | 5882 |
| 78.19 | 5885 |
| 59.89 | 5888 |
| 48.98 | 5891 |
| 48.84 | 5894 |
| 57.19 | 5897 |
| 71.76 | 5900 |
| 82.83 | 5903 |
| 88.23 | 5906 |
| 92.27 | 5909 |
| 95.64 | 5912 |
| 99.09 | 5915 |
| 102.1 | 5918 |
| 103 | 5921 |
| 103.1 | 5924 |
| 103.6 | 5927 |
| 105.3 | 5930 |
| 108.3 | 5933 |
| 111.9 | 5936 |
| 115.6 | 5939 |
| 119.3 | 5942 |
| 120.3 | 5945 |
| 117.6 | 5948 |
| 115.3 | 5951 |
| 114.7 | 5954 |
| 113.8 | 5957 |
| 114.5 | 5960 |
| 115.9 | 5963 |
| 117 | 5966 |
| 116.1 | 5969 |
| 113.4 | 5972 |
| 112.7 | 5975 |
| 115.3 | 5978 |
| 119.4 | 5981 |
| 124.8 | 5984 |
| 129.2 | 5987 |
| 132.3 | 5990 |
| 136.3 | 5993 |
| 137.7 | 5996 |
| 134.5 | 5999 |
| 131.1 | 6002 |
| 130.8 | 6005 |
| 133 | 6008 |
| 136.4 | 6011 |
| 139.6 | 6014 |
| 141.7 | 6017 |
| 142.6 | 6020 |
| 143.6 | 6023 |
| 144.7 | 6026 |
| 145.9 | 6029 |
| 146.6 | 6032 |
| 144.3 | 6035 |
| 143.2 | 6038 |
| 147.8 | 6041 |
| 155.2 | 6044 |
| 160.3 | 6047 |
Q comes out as 1.75 A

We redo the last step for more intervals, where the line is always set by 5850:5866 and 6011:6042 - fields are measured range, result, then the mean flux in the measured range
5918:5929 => 2.35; 103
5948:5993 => 5.96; 119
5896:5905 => 3.93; 72.3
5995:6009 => 0.73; 133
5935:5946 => 1.35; 117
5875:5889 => 4.36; 86.9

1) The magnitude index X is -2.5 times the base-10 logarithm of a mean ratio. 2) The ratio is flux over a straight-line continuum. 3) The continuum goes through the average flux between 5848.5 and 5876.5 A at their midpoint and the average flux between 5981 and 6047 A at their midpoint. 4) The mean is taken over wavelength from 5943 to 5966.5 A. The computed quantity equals 0.14 mag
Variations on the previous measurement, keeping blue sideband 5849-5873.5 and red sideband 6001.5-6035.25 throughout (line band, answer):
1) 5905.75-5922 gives 0.298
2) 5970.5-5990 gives 0.132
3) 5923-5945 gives 0.179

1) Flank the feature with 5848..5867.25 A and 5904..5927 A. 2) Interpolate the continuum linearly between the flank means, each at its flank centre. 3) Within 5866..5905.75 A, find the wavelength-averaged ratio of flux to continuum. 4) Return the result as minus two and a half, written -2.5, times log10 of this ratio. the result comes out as 0.32 mag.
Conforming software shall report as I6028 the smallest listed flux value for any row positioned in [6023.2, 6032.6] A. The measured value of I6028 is 144.7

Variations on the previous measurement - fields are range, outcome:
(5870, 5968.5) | 48.84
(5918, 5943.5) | 102.1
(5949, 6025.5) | 112.7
